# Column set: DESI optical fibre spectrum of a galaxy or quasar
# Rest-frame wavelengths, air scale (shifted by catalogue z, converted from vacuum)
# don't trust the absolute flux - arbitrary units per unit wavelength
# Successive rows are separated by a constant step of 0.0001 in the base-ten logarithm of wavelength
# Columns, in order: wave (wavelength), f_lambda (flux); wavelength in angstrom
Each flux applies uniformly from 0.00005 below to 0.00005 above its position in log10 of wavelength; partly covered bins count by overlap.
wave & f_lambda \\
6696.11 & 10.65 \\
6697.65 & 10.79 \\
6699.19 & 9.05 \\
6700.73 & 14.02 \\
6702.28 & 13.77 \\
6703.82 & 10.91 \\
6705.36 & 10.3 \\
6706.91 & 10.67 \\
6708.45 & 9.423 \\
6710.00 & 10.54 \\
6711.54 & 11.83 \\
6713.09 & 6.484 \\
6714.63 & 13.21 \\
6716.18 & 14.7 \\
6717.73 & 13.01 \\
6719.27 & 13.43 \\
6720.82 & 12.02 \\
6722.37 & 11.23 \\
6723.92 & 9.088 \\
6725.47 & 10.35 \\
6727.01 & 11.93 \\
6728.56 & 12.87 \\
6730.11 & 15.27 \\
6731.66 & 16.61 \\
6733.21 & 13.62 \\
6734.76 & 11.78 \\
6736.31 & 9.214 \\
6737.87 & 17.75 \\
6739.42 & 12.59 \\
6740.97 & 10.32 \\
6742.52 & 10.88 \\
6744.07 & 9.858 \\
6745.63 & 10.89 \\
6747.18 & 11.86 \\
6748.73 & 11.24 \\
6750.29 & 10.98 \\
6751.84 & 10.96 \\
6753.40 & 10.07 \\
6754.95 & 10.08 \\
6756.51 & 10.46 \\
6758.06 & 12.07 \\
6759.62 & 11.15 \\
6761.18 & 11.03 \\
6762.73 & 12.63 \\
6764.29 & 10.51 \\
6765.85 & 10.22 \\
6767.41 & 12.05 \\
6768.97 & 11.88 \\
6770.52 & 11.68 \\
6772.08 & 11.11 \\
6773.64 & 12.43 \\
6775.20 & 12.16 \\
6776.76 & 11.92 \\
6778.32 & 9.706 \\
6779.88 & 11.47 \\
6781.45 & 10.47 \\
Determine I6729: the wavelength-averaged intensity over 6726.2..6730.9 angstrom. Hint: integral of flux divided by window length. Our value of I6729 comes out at 13.4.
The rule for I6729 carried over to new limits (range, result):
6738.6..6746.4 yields 10.9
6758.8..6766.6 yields 11.1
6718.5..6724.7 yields 11.4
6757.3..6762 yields 11.4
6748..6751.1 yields 11.1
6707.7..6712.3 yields 10.6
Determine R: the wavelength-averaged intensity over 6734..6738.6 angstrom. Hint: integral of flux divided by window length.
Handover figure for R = 12.8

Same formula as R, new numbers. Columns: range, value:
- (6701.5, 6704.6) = 12.3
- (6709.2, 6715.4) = 10.5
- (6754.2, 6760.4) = 10.9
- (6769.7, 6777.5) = 11.9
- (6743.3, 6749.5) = 11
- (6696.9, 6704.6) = 11.7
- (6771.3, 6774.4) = 11.8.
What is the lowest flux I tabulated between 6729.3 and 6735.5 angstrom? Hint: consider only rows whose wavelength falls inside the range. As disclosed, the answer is 11.78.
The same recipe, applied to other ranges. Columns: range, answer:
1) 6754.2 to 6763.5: 10.08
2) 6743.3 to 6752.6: 9.858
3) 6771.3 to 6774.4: 11.11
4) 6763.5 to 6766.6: 10.22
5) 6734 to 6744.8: 9.214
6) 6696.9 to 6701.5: 9.05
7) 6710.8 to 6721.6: 6.484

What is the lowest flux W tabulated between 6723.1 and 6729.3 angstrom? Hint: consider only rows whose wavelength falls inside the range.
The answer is 9.088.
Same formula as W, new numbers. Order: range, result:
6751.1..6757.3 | 10.07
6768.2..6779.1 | 9.706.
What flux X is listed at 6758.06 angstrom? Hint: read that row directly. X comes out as 12.07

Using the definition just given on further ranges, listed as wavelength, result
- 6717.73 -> 13.01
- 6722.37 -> 11.23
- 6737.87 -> 17.75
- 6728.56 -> 12.87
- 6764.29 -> 10.51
